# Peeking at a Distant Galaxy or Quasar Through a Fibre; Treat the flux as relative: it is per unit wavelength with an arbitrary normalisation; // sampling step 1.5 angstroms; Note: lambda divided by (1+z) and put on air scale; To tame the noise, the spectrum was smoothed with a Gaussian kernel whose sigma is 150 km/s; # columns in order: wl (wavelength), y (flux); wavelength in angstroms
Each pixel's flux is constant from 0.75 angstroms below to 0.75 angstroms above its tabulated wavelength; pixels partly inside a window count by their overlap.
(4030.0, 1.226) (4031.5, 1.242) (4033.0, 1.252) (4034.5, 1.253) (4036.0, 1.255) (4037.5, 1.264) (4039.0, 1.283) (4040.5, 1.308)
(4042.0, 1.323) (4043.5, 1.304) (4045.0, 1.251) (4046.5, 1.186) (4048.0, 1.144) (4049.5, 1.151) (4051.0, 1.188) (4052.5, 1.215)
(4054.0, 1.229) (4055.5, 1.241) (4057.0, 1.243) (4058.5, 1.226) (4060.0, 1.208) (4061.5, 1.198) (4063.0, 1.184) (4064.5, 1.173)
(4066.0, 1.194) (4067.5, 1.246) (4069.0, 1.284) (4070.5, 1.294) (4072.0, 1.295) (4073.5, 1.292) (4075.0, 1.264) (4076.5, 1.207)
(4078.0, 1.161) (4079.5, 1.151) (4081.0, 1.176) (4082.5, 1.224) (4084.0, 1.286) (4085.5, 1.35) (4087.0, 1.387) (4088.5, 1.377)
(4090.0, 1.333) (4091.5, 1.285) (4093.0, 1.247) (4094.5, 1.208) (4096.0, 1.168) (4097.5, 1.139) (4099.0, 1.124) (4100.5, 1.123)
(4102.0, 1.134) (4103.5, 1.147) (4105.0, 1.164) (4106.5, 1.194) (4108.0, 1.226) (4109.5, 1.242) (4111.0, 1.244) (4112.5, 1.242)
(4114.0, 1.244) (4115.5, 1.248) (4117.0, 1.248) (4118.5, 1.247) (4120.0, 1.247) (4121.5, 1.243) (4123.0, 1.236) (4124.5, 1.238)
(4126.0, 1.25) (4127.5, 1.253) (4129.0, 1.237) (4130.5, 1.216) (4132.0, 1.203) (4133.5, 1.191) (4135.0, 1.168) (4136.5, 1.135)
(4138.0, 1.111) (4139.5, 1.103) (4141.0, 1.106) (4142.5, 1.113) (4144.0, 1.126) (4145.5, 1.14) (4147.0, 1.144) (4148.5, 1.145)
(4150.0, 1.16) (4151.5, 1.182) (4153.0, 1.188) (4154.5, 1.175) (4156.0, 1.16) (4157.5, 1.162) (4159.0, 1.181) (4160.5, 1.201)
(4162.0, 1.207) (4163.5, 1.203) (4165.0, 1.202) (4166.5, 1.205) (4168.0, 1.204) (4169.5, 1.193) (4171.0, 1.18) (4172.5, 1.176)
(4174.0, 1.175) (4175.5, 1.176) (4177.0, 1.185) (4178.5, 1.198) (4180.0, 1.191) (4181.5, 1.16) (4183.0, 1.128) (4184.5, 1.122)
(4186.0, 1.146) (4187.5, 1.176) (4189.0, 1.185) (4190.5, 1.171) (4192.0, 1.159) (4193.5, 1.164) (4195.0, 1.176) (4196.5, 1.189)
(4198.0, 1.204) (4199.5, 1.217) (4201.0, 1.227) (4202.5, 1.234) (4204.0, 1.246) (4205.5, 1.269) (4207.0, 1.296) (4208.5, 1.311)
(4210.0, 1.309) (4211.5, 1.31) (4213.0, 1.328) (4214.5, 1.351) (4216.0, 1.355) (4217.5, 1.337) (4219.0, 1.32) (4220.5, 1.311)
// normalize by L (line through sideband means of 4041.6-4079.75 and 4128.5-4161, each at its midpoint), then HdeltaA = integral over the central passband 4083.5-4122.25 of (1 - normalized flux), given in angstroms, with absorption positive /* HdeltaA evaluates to -1.3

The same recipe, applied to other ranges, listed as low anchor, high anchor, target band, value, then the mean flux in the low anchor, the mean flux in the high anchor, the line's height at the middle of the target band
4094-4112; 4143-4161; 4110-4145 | -1.0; 1.18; 1.16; 1.17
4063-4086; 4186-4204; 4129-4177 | 1.5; 1.24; 1.19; 1.21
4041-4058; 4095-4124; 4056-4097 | -1.0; 1.23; 1.2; 1.22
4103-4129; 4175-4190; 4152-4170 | 0.0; 1.23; 1.17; 1.19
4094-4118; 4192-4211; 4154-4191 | 1.3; 1.19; 1.23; 1.22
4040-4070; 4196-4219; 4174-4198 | 2.0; 1.22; 1.28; 1.27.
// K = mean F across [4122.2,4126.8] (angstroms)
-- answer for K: 1.24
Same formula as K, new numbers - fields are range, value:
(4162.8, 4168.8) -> 1.2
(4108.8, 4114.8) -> 1.24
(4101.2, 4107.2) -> 1.16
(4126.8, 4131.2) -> 1.24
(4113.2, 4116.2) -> 1.25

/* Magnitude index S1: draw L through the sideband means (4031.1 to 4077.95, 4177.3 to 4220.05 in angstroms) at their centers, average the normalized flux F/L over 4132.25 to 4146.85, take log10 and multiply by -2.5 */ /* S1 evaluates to 0.09 mag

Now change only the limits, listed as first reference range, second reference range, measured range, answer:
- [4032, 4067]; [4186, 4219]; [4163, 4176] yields 0.05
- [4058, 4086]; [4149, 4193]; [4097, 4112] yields 0.03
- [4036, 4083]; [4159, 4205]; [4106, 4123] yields -0.03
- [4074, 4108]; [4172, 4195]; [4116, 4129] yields -0.04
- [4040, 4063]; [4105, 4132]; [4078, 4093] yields -0.04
